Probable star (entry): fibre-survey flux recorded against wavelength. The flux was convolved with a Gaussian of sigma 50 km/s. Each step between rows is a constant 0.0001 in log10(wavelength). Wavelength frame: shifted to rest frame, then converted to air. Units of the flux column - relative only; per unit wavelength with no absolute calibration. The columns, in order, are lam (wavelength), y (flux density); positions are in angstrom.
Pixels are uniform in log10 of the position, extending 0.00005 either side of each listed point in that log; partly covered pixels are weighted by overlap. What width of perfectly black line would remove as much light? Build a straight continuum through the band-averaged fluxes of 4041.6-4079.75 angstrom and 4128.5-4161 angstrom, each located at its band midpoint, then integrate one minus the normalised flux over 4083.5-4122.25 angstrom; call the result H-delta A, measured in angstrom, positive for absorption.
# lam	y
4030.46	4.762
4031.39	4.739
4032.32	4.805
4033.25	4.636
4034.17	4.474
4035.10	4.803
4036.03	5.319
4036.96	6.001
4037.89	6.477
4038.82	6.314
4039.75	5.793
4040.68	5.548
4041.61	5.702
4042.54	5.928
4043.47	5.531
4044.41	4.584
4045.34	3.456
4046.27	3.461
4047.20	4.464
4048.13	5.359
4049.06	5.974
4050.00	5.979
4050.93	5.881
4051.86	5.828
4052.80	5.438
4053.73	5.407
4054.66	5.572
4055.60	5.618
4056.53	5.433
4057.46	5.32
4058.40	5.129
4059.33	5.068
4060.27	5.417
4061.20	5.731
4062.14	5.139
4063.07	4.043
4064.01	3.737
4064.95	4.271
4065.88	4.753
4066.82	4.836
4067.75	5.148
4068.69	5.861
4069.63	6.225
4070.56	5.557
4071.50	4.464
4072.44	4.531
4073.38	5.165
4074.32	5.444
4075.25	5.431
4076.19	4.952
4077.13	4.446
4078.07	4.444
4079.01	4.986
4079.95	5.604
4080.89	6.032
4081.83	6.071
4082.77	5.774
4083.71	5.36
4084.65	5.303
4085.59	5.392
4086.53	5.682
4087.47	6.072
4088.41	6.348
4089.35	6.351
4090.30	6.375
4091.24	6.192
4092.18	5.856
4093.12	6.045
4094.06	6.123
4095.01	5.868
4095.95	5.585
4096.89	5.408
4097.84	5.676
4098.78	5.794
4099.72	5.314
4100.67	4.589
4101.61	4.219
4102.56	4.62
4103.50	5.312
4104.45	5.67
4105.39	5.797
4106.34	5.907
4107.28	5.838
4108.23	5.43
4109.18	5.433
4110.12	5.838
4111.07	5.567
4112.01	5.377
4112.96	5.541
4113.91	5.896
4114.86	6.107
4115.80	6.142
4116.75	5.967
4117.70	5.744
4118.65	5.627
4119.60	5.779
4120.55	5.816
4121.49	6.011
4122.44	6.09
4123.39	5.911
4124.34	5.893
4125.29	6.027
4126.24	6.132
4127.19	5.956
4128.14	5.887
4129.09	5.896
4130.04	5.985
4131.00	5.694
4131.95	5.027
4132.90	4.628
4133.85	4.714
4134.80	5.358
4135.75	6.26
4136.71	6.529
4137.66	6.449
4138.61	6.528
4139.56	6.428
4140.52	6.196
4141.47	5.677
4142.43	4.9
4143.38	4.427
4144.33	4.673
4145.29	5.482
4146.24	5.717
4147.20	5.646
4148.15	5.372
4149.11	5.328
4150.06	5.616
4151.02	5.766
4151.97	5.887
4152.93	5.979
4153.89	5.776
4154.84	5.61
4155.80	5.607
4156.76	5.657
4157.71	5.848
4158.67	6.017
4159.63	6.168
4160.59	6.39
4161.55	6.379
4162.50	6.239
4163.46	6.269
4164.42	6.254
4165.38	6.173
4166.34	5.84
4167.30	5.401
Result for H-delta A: -2.1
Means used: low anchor 5.11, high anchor 5.68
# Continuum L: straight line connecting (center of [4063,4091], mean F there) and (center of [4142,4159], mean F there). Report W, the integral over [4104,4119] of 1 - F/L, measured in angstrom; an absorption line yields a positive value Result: -0.9 angstrom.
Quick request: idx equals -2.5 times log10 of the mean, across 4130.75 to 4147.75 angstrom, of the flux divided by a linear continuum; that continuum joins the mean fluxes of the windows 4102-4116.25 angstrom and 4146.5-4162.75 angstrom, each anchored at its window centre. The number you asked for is 0.036 mag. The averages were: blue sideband 5.62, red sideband 5.83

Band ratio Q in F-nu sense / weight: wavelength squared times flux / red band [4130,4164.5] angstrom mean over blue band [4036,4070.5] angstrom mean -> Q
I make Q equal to 1.13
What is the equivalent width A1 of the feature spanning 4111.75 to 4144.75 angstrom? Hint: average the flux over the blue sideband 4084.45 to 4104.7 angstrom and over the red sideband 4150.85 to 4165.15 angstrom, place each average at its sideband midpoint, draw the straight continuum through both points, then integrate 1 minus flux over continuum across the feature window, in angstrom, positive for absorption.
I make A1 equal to 0.4 angstrom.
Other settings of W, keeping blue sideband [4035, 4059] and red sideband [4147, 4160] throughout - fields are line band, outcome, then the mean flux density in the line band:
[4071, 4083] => 0.72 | 5.17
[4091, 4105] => 0.22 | 5.48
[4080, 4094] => -0.98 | 5.92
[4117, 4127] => -0.48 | 5.91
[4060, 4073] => 1.17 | 4.97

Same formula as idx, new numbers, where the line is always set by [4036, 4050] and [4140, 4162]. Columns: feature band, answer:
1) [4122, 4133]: -0.040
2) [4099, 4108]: 0.050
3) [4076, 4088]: 0.010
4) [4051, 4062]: -0.014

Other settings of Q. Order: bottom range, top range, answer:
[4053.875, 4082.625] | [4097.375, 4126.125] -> 1.12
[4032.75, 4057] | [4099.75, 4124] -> 1.08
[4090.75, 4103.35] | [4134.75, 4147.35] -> 1.07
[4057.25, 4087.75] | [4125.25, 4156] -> 1.13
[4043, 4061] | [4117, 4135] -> 1.13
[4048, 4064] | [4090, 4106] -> 1.05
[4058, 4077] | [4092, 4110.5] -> 1.11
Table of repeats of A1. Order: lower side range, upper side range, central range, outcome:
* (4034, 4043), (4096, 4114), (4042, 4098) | 2.0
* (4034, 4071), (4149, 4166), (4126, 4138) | 0.2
